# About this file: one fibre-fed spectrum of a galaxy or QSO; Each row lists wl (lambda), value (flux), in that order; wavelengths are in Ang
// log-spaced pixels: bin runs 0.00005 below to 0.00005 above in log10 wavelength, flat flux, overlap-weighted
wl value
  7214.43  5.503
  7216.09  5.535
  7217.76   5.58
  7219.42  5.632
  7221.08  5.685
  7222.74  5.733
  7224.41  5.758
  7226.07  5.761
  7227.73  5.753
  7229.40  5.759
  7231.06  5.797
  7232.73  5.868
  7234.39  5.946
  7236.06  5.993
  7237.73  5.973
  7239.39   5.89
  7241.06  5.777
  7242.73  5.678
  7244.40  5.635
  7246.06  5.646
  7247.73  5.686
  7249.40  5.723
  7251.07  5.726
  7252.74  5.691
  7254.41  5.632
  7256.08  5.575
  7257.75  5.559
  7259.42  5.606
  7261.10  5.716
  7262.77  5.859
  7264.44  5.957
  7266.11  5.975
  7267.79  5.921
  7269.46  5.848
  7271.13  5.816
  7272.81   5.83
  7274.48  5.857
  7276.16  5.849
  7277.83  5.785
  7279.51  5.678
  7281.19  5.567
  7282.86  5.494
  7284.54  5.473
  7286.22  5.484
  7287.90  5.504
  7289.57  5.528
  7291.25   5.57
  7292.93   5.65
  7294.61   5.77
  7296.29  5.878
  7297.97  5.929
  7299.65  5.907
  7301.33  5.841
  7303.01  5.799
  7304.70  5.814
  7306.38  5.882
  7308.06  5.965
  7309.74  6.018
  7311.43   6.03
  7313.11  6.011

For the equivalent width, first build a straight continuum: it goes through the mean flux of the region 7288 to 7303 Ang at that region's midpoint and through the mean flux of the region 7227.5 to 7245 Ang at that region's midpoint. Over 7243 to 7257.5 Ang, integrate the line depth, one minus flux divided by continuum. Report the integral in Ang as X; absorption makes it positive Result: 0.4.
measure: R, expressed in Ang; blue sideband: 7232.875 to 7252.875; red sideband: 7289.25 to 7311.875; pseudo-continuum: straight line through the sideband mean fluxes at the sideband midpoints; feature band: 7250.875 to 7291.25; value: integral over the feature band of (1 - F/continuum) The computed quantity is 0.7 Ang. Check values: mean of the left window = 5.79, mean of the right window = 5.83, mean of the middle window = 5.7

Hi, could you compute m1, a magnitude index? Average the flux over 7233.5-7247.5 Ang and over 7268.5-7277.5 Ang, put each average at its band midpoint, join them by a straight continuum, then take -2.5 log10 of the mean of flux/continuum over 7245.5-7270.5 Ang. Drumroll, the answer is 0.02 mag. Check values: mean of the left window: 5.81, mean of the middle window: 5.74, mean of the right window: 5.84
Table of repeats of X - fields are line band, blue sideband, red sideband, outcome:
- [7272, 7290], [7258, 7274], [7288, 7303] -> 0.5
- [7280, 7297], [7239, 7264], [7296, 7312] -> 0.7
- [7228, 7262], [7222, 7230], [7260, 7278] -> 0.3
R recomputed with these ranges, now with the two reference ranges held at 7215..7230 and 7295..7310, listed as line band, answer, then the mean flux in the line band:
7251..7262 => 0.2 Ang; 5.64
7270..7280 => 0.0 Ang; 5.81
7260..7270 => -0.1 Ang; 5.87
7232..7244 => -0.3 Ang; 5.86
